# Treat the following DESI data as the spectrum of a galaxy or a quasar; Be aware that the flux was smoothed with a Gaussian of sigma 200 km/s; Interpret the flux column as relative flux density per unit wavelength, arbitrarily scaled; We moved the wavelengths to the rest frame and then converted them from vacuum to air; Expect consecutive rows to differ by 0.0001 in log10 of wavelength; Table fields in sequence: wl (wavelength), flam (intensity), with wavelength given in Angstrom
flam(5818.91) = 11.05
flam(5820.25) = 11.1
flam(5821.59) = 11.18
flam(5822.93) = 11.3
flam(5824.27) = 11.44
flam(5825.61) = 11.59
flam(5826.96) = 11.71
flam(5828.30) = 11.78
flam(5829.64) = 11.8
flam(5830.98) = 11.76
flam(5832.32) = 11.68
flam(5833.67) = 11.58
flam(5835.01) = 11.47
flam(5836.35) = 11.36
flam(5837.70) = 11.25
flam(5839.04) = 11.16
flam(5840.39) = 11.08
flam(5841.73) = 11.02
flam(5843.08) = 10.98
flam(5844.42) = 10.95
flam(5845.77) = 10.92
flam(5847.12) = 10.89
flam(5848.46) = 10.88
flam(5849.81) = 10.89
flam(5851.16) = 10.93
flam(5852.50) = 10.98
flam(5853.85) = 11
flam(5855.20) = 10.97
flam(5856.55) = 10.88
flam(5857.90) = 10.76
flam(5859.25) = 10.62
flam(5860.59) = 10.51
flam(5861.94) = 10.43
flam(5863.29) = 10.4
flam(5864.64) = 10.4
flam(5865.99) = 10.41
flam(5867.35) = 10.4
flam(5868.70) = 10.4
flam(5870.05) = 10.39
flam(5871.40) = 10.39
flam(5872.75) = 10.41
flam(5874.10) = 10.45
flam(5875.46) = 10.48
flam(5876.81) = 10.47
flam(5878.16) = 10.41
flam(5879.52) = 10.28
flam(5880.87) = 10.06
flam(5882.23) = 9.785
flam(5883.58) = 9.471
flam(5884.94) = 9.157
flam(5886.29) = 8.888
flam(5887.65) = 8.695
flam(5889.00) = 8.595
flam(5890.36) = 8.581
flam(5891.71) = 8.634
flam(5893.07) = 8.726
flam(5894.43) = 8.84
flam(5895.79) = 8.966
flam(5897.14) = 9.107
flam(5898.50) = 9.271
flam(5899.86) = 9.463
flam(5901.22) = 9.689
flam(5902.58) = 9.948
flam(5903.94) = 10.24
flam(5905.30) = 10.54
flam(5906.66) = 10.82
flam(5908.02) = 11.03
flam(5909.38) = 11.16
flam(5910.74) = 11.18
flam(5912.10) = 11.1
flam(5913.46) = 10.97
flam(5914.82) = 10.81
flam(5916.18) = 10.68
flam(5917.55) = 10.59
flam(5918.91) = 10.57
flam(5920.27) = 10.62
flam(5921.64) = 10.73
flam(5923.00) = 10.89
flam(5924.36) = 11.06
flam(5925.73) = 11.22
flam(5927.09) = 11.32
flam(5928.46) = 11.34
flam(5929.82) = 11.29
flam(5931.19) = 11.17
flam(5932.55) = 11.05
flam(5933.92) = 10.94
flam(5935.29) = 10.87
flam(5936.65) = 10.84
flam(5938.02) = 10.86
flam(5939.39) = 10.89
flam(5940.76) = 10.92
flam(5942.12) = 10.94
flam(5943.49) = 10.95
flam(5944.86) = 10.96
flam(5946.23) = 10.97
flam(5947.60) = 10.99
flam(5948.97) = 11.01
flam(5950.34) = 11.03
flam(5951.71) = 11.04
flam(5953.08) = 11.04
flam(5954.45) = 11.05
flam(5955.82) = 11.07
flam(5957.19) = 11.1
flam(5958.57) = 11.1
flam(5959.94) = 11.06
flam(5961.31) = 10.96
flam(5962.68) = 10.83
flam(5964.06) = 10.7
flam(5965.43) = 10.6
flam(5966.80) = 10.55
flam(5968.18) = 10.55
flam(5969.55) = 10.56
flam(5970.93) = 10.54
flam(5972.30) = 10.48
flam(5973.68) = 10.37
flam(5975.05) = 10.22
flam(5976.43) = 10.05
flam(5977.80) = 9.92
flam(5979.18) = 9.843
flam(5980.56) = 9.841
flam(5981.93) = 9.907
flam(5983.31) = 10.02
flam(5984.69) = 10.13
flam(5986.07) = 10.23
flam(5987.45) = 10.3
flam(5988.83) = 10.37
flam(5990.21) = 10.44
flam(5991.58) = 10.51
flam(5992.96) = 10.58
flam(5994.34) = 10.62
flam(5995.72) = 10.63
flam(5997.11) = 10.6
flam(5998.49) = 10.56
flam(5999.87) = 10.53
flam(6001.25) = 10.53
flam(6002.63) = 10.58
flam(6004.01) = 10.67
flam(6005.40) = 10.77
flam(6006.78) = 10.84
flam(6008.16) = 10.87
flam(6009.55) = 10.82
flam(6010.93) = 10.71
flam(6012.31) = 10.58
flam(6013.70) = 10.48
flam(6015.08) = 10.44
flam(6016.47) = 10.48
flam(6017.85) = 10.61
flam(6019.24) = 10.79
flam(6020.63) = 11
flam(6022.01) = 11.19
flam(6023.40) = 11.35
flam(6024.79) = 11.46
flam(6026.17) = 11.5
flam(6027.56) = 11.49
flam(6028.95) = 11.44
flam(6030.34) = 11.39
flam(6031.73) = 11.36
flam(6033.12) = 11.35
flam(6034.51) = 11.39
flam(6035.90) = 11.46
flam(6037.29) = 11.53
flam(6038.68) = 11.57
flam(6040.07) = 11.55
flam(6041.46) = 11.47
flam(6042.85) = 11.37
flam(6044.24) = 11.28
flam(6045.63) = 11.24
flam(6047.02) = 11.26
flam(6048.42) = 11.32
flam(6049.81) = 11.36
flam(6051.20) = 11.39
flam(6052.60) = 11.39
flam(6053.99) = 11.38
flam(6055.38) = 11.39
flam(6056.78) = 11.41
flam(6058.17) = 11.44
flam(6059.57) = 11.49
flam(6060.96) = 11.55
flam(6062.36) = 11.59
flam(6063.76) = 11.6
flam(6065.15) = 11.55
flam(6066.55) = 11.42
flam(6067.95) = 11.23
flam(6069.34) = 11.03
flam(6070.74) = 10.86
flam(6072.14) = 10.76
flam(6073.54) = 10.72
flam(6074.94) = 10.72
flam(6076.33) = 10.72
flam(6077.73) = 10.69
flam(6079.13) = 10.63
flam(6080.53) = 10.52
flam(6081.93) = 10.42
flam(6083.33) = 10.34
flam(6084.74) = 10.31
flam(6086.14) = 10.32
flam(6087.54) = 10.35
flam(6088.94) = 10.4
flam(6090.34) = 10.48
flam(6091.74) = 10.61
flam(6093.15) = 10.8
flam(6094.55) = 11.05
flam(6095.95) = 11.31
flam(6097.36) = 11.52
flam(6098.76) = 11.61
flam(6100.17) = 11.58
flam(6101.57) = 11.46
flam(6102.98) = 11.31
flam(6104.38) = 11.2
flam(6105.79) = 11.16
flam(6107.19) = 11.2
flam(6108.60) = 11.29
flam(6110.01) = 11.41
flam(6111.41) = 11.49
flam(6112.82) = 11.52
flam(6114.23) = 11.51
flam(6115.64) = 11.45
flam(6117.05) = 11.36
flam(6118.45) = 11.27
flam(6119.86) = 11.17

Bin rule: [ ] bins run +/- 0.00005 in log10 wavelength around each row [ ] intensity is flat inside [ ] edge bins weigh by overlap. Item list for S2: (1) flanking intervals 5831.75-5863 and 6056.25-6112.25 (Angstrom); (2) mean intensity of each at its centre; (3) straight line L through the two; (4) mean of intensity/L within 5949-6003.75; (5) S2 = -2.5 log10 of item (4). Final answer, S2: 0.05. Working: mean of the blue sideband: 11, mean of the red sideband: 11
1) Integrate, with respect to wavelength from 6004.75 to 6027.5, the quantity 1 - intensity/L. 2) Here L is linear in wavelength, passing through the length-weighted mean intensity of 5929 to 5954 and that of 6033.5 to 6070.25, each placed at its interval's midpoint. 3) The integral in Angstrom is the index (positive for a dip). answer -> 0.8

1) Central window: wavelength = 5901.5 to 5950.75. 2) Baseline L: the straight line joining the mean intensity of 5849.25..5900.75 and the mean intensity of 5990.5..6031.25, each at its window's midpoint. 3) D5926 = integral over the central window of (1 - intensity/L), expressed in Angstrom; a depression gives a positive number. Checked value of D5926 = -2.8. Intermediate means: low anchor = 9.98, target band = 10.9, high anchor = 10.8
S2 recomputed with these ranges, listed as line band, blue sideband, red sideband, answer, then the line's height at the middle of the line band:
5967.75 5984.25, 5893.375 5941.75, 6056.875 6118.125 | 0.06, 10.8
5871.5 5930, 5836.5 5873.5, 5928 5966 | 0.08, 10.9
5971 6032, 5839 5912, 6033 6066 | 0.05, 11.1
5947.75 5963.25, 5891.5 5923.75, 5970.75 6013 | -0.07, 10.3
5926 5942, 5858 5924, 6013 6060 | -0.06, 10.4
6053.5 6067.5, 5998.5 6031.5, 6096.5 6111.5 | -0.03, 11.1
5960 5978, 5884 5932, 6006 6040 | 0.01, 10.7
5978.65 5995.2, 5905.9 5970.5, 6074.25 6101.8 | 0.07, 10.9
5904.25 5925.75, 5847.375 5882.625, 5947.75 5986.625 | -0.03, 10.6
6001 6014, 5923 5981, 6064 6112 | 0.02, 10.9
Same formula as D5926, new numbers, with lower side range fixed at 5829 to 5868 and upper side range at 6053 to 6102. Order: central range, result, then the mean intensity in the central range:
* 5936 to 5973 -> 0.4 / 10.9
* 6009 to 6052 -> -0.7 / 11.2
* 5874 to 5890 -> 1.9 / 9.67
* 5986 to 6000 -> 0.6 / 10.5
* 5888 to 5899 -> 2.2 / 8.83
